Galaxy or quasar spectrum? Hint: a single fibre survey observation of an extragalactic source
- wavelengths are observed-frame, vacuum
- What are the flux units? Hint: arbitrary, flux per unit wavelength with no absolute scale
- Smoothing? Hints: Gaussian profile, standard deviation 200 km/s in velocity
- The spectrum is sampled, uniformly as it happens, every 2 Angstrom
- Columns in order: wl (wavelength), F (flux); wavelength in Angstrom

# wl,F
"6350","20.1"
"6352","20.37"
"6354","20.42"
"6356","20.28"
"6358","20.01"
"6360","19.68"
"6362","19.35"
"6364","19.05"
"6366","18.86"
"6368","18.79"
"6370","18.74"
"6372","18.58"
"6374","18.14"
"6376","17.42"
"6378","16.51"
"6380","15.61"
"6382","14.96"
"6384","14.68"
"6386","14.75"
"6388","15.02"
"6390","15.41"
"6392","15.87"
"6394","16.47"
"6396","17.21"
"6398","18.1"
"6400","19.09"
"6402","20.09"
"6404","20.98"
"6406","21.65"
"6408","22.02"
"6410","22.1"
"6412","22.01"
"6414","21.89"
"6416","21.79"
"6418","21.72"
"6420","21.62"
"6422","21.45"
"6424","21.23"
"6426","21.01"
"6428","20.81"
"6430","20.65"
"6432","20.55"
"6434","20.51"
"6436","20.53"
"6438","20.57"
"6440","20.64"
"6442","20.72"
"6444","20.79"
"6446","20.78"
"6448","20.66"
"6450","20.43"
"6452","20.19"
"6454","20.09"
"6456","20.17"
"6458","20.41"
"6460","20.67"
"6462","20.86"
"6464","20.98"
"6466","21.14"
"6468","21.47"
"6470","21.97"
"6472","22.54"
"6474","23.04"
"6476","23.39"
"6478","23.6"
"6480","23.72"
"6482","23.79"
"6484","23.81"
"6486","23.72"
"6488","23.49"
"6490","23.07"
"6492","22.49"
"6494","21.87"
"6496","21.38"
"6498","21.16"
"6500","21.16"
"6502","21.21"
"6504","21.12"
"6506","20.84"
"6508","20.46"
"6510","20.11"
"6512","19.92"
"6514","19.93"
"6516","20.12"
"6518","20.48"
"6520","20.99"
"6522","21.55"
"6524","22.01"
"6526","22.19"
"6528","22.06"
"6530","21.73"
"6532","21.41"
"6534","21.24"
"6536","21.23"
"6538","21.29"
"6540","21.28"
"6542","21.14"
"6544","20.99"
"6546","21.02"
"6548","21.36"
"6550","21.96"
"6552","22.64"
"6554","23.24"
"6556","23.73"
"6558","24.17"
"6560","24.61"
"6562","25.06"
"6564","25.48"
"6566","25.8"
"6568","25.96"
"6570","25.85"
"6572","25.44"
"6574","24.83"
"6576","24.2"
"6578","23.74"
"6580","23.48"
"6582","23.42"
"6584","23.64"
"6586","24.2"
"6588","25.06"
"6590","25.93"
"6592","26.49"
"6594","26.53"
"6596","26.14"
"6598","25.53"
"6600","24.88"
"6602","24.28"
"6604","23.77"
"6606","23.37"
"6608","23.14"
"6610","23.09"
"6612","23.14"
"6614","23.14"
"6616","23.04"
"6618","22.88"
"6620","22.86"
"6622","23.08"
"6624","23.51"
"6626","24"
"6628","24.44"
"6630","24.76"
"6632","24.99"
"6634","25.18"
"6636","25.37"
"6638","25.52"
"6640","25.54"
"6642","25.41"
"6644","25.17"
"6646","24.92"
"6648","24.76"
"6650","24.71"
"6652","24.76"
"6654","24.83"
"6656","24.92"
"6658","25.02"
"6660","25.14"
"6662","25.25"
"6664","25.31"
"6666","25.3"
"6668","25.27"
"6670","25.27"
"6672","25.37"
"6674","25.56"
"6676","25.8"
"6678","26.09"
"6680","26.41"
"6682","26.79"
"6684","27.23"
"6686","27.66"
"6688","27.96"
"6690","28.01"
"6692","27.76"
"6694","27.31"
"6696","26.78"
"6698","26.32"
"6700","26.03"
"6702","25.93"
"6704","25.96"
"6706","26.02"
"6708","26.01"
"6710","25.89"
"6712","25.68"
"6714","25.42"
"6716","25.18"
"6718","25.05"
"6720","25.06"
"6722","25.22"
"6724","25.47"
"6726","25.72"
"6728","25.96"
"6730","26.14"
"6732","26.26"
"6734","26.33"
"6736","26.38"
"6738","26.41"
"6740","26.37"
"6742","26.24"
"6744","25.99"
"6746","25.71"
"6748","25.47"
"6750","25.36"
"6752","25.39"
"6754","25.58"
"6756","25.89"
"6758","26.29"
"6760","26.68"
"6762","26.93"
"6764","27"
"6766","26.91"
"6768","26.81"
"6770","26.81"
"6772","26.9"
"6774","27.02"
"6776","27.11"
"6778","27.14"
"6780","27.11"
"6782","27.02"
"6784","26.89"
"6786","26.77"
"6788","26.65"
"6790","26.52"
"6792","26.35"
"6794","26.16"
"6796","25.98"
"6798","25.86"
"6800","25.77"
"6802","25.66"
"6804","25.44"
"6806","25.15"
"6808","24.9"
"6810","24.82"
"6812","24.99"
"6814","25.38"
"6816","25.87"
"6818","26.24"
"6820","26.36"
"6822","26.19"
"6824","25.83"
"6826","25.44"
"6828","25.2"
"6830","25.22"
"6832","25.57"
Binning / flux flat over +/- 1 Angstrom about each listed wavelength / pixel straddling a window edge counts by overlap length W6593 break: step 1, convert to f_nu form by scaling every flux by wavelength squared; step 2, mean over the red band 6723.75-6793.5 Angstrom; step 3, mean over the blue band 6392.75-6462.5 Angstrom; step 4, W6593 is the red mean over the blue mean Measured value 1.4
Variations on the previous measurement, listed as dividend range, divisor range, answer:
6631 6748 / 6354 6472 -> 1.43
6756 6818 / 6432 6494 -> 1.34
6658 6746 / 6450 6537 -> 1.29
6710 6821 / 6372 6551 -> 1.39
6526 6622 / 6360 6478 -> 1.25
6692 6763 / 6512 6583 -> 1.21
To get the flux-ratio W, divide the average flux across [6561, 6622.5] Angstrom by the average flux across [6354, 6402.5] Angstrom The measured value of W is 1.4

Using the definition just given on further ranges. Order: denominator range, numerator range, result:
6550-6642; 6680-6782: 1.08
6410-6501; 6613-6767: 1.19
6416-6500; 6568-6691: 1.16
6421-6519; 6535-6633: 1.12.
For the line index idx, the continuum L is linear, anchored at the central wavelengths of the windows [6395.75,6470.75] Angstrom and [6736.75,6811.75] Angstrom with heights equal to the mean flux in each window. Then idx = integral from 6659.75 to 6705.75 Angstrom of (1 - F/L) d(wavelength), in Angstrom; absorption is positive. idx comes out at -2.8 Angstrom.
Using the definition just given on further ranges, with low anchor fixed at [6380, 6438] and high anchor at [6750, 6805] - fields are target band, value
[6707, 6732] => -0.3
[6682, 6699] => -1.8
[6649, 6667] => -0.6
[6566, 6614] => -3.7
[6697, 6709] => -0.5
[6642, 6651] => -0.4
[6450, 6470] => -0.3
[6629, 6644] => -0.9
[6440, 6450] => -0.3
